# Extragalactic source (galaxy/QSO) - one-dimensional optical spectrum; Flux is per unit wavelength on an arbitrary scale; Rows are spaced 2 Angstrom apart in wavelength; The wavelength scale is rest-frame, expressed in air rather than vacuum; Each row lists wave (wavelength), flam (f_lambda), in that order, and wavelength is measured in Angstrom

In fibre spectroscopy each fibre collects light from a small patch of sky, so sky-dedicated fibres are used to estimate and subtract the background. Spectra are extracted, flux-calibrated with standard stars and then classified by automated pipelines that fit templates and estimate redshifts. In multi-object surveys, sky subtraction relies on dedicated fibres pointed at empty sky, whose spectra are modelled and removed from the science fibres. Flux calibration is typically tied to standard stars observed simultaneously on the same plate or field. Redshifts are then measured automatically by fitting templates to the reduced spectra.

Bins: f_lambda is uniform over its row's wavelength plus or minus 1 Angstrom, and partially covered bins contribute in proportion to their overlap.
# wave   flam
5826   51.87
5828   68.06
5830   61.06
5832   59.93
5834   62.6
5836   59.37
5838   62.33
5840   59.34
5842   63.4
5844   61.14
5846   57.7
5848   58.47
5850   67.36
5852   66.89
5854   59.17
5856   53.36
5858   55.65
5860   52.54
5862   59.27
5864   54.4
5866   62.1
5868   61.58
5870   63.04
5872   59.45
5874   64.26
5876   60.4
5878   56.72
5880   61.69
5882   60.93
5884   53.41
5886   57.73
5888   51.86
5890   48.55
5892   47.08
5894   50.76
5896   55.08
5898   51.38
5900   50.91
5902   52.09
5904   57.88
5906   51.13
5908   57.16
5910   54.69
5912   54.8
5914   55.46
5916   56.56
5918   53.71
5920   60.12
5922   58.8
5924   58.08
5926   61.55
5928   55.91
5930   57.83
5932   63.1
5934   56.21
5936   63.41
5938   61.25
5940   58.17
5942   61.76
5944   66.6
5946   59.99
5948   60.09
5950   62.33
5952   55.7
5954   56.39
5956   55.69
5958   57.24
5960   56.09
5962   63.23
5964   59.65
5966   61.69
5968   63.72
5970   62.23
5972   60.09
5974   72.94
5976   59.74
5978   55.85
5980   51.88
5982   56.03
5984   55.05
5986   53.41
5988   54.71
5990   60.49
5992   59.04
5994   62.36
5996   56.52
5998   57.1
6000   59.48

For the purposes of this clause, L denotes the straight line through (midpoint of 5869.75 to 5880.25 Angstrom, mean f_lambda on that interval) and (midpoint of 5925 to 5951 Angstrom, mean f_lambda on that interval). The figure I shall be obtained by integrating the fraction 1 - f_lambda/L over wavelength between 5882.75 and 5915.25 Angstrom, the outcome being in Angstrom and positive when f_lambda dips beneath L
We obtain 4.0 Angstrom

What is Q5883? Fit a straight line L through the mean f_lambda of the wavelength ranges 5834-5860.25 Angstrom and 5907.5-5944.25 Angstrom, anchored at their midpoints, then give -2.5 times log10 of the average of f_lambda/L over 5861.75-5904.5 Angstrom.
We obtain 0.06 mag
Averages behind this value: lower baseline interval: 60.1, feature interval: 56.3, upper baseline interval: 58.6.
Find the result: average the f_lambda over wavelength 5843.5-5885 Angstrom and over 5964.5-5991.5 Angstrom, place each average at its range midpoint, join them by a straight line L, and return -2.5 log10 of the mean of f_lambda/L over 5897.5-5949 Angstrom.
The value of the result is 0.029 mag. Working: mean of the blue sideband 59.5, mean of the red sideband 59.1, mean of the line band 57.7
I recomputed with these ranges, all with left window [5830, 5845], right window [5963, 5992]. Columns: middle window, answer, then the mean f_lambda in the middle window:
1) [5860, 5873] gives 0.3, 59.4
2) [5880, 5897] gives 1.9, 53.7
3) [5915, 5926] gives 0.4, 57.8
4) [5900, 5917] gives 1.5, 54.7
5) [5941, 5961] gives 0.1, 59.2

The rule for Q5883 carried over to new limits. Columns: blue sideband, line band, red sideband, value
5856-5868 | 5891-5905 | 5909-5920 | 0.076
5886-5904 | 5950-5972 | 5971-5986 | -0.043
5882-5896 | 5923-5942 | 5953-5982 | -0.059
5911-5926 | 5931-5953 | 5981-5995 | -0.066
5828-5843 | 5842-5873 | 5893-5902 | -0.026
